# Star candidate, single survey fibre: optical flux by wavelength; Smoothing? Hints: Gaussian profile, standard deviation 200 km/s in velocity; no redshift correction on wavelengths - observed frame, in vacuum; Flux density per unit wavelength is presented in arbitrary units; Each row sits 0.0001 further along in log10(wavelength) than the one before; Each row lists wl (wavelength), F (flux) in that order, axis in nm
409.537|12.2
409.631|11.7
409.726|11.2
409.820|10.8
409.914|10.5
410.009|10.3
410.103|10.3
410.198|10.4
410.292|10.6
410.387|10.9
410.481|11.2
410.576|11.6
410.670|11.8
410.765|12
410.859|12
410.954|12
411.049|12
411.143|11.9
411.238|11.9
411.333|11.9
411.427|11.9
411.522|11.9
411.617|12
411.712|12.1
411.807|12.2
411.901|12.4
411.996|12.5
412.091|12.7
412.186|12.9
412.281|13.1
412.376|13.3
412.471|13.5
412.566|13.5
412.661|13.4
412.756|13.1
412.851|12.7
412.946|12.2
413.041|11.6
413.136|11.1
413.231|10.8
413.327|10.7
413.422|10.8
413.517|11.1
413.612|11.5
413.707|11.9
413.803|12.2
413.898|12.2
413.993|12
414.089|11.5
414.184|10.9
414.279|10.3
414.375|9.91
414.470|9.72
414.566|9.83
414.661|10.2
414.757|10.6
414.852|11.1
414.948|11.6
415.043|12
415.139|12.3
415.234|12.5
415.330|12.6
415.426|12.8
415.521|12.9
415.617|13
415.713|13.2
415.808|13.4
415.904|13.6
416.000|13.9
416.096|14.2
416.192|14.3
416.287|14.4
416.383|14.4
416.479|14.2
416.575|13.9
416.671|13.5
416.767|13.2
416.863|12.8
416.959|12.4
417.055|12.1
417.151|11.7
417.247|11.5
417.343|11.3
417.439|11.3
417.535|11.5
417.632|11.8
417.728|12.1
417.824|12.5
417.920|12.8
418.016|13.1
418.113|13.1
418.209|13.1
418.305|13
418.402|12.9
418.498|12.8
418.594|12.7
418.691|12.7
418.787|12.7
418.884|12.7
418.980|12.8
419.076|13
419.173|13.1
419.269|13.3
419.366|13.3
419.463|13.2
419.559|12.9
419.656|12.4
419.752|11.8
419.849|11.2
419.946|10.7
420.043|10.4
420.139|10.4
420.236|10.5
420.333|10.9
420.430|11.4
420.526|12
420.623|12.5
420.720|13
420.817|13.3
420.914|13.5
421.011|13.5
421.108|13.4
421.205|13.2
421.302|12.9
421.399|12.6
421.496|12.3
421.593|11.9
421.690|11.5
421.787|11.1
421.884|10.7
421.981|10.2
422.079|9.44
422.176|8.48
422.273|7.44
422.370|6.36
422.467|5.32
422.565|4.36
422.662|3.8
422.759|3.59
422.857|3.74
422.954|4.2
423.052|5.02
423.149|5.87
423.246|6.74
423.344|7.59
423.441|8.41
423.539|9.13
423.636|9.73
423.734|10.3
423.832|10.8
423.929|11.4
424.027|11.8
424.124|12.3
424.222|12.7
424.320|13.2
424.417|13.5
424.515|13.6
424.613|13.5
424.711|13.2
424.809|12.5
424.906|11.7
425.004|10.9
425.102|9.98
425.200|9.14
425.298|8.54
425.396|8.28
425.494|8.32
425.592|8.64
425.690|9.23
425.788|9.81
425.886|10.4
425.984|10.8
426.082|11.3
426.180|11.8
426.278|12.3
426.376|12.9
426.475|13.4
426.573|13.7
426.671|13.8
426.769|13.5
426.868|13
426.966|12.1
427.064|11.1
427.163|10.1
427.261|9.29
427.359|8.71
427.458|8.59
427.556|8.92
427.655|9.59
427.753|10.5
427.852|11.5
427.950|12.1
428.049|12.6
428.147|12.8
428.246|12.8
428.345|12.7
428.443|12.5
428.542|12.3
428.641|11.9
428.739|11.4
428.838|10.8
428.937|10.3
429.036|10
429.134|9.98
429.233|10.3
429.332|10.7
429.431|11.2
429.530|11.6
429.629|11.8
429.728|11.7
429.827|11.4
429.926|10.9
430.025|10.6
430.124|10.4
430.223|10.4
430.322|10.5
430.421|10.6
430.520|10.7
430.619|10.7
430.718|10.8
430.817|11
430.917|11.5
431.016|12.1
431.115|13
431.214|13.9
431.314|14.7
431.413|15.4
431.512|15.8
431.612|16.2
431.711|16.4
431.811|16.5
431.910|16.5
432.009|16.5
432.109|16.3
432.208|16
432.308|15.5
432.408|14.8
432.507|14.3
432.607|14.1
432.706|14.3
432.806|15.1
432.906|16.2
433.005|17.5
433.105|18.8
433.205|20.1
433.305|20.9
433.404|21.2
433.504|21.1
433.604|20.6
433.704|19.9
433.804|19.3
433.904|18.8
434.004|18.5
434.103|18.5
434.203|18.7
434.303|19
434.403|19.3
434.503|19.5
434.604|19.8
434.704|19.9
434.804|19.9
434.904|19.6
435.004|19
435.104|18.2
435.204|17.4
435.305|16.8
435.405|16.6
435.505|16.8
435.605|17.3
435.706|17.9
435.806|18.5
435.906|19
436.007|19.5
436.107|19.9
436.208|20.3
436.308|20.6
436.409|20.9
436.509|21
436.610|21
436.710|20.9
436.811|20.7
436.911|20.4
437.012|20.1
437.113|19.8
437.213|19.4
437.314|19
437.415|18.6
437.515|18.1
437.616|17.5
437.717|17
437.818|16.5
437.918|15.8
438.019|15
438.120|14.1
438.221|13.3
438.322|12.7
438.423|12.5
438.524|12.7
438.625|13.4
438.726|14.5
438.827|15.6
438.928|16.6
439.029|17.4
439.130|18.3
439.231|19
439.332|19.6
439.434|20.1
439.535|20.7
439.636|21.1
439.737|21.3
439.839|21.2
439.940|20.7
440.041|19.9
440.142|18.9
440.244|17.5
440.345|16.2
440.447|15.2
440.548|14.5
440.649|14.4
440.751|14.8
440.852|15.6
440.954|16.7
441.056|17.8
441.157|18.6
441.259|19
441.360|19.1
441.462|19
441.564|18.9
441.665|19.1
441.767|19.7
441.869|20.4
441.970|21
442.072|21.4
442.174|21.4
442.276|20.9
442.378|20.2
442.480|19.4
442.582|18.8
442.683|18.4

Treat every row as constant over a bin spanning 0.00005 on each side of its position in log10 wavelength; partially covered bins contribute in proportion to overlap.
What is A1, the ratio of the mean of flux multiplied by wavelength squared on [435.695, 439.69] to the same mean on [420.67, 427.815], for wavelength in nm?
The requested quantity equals 1.86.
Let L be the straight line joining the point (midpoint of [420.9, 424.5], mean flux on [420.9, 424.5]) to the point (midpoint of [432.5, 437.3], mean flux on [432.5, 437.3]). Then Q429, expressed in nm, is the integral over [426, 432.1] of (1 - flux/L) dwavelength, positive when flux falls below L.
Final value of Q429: 0.99 nm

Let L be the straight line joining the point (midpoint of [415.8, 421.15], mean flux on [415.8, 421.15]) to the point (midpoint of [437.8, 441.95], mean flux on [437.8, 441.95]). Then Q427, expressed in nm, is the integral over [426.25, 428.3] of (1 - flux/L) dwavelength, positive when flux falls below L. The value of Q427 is 0.42 nm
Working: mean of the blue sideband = 12.6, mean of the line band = 11.6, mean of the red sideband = 17.3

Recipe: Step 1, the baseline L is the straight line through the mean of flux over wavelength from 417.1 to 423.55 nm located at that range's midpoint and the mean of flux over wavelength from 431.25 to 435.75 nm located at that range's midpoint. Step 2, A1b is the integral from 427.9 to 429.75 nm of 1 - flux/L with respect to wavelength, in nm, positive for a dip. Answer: 0.45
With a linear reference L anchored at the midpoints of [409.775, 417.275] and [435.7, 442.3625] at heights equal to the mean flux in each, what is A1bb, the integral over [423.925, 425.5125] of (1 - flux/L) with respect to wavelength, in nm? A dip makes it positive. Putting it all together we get 0.35 nm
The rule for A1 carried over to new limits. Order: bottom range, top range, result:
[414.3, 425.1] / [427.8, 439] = 1.47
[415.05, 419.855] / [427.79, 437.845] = 1.33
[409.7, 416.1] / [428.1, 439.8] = 1.50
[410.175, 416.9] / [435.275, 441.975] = 1.66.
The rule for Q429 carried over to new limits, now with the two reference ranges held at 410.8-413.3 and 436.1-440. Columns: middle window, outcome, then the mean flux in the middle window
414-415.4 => 0.19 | 11.1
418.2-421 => 0.33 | 12.4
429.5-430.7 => 0.40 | 10.9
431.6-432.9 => 0.10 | 15.6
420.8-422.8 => 0.63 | 9.92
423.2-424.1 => 0.32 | 9.63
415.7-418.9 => 0.14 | 12.9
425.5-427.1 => 0.40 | 11.7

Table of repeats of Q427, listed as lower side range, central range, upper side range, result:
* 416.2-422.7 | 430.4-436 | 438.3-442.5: -0.29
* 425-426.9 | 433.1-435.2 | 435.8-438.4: -0.40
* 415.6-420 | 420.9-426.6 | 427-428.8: 0.83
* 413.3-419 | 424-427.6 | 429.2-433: 0.46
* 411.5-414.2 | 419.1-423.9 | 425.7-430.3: 0.65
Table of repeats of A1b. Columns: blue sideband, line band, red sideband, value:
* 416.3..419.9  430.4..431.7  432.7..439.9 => 0.29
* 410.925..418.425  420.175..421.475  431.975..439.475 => 0.13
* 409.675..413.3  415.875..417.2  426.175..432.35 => -0.16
